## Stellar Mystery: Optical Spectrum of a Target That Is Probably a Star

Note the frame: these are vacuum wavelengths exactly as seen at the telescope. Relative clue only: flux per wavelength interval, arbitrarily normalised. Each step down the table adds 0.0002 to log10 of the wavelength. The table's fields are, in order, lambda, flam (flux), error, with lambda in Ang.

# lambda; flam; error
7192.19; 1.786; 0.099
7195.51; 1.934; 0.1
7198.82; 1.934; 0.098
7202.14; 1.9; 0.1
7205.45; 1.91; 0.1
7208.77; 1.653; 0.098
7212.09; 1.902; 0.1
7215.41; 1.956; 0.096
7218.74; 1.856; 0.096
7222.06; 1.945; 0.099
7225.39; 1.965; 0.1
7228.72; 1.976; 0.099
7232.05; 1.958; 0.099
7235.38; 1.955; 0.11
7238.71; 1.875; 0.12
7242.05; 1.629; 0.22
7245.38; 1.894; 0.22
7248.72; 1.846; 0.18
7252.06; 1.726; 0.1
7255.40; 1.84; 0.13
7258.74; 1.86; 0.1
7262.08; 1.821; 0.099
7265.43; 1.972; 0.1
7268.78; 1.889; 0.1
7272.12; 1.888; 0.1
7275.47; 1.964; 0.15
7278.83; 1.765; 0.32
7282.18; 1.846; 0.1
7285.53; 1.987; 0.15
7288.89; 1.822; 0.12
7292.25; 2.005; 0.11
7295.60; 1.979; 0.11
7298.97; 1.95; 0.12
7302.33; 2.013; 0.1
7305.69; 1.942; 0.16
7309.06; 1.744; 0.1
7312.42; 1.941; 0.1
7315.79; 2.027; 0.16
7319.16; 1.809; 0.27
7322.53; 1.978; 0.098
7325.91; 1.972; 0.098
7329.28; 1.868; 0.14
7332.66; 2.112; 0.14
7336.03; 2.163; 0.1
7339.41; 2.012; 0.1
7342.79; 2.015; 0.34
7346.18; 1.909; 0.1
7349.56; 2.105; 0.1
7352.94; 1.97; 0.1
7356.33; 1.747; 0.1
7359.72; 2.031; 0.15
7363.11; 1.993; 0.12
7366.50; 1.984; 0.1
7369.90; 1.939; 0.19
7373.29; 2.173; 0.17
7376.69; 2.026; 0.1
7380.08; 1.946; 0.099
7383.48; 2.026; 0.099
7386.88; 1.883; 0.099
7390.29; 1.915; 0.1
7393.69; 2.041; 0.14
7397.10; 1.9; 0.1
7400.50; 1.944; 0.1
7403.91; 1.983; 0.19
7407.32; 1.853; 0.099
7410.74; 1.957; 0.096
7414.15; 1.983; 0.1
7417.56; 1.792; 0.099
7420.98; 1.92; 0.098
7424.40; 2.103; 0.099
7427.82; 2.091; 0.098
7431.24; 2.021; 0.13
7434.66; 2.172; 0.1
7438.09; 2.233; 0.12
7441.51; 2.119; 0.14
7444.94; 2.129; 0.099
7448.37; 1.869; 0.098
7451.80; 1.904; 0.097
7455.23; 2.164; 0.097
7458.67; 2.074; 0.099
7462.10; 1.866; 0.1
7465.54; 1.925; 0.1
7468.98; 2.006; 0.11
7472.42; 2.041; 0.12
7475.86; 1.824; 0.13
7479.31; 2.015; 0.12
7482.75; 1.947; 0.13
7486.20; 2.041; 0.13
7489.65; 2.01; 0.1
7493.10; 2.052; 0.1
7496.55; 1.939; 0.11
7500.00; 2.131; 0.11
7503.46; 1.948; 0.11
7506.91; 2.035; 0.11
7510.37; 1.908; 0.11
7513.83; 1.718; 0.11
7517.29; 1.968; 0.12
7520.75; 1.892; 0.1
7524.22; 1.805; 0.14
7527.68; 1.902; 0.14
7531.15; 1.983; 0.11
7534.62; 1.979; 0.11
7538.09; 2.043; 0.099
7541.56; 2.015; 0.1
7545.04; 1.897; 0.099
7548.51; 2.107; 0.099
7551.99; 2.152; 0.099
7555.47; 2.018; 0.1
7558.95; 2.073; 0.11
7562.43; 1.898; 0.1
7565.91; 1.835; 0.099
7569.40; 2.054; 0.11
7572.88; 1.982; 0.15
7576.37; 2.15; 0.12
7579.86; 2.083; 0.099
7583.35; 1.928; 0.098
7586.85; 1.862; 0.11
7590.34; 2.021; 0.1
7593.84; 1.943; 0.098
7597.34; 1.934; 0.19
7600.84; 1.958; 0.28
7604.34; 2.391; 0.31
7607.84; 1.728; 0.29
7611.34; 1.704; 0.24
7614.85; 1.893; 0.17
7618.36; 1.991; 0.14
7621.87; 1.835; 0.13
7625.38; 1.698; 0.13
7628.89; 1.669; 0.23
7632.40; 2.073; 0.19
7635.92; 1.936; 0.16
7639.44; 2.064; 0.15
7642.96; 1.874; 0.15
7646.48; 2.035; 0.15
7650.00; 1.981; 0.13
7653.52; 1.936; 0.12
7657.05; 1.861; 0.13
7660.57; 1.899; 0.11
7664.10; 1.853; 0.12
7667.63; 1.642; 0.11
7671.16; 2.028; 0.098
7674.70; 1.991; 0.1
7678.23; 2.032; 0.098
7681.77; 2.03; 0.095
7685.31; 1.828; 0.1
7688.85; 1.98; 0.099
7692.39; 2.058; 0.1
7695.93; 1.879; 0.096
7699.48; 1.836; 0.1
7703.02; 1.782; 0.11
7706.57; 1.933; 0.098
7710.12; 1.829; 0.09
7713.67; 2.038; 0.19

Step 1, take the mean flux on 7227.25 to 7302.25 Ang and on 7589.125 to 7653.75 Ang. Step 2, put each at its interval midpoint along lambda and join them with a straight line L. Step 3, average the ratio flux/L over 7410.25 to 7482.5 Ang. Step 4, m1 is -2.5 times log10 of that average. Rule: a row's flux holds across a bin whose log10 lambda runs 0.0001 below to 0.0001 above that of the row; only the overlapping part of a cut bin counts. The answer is -0.06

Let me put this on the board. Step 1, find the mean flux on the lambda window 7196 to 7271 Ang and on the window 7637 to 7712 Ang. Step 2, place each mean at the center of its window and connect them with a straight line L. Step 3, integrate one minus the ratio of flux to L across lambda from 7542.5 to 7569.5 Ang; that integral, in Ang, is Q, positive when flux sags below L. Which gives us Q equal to -1.3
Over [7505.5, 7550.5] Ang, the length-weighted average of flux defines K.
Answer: 1.94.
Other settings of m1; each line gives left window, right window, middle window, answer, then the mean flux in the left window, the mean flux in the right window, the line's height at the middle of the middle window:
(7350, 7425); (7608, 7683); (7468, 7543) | -0.02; 1.96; 1.9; 1.93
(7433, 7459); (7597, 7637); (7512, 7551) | 0.03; 2.08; 1.9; 1.99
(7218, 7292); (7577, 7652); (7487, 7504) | -0.06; 1.88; 1.94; 1.92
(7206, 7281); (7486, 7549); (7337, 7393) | -0.04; 1.87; 1.96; 1.91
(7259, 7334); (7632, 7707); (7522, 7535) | 0.01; 1.92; 1.93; 1.93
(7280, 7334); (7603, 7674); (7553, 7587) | -0.05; 1.93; 1.9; 1.91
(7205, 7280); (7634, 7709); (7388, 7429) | -0.03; 1.87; 1.93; 1.89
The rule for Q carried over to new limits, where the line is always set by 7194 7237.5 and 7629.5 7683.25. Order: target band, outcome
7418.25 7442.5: -1.94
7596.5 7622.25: 0.07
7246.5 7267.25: 0.74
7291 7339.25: -1.20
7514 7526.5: 0.42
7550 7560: -0.76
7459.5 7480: -0.20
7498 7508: -0.54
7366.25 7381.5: -0.76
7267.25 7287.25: 0.27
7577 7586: -0.33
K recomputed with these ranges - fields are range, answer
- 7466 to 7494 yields 1.99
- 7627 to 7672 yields 1.91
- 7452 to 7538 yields 1.97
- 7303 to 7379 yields 1.98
